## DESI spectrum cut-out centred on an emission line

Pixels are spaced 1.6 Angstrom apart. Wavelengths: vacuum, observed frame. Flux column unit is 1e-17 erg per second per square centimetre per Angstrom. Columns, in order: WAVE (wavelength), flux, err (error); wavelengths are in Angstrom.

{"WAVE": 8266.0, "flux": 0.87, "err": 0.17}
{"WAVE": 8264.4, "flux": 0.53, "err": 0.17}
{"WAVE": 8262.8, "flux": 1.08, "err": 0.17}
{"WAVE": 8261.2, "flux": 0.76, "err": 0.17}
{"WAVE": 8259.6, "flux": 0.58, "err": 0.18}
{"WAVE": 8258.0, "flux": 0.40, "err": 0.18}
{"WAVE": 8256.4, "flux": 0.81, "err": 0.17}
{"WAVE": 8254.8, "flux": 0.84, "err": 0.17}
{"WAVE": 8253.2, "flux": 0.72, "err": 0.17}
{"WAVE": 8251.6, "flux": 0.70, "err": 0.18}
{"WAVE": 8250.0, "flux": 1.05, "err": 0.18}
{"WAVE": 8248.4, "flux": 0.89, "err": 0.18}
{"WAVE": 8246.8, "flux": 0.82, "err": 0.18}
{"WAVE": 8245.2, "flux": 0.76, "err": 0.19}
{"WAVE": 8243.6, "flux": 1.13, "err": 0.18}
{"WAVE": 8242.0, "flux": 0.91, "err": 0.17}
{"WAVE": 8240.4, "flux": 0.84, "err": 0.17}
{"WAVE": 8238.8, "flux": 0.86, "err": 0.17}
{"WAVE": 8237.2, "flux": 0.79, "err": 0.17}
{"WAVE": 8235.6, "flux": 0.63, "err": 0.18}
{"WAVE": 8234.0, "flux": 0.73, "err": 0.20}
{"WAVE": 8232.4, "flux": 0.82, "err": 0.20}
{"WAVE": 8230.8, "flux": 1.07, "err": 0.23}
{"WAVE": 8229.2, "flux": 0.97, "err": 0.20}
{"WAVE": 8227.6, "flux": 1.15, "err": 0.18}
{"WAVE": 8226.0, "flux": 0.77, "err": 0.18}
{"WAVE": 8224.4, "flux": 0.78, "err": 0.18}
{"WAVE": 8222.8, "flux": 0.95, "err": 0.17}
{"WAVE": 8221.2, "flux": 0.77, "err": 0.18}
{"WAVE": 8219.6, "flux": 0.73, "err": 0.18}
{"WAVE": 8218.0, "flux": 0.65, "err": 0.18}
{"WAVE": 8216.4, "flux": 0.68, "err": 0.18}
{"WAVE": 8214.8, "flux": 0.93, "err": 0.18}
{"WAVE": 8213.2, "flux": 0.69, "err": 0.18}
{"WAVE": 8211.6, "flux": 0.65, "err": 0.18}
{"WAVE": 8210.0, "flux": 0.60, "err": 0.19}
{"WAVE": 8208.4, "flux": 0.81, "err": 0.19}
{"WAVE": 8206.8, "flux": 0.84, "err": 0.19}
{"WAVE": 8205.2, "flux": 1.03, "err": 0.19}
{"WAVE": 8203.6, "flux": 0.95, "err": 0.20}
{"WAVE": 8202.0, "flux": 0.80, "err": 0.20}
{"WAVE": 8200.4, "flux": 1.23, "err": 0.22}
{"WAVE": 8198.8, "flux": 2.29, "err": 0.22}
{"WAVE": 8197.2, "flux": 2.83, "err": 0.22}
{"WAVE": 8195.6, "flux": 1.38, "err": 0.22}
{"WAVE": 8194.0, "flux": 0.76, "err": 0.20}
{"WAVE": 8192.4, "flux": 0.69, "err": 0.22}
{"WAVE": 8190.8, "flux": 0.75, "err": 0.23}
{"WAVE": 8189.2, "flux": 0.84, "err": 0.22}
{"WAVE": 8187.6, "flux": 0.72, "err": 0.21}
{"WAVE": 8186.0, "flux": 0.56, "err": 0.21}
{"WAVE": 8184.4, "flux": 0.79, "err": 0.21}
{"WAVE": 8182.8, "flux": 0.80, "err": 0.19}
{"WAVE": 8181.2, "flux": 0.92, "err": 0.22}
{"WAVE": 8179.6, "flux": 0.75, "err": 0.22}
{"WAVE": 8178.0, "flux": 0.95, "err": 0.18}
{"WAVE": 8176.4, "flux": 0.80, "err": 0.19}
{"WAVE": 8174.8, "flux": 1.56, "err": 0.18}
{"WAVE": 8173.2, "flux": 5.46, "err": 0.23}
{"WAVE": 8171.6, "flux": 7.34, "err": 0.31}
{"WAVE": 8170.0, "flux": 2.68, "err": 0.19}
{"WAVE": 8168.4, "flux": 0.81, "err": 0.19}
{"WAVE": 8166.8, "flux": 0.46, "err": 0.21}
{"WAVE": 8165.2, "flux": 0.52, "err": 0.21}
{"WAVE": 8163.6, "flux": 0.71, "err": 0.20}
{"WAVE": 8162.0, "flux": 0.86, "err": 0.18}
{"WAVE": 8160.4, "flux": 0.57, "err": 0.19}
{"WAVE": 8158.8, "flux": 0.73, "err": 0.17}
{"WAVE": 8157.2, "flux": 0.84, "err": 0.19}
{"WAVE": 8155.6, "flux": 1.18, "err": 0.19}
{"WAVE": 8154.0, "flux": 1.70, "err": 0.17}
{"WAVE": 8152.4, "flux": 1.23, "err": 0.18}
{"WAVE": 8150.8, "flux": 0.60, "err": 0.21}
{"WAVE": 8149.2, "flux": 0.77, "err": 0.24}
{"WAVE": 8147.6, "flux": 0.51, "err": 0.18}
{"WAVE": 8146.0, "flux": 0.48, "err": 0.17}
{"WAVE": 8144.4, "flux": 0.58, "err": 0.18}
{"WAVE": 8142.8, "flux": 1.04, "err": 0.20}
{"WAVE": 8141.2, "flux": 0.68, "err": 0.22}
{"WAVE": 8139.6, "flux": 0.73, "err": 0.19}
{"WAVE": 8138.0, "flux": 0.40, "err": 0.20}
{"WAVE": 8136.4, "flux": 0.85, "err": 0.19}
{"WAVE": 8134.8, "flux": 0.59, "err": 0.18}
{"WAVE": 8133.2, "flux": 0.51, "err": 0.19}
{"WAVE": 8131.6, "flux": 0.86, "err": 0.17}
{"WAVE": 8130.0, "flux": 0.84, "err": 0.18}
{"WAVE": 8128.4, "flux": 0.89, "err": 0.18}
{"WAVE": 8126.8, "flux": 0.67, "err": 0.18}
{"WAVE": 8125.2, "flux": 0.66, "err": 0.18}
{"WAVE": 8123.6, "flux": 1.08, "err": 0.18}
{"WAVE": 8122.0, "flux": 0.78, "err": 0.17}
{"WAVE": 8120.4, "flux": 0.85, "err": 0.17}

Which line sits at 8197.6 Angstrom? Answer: [N II]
